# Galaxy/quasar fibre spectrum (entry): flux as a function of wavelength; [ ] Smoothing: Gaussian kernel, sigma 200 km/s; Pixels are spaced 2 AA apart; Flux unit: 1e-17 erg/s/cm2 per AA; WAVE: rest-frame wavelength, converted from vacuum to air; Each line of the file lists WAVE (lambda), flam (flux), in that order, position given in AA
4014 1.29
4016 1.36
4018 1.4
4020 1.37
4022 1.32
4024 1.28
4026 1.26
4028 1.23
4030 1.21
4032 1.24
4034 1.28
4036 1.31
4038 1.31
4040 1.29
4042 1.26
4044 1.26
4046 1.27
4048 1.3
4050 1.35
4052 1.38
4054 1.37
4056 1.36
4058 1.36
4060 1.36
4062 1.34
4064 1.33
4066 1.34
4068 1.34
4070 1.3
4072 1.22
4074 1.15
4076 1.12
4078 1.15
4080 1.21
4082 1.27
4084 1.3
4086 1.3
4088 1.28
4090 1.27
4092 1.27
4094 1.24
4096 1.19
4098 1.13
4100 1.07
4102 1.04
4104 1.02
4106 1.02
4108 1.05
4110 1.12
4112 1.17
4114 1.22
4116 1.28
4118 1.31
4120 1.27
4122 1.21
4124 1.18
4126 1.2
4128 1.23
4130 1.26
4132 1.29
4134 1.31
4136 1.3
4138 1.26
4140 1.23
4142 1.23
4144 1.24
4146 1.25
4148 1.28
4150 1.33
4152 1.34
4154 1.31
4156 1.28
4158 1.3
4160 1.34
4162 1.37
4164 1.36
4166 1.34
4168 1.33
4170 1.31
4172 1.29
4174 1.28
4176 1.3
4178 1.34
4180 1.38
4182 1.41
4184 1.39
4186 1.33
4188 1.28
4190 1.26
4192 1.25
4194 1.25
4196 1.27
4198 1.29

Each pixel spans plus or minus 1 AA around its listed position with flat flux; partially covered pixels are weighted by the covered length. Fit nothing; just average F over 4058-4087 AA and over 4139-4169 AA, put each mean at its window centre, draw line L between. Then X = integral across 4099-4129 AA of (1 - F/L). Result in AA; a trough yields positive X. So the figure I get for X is 2.96 AA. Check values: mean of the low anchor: 1.27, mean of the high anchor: 1.3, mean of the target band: 1.16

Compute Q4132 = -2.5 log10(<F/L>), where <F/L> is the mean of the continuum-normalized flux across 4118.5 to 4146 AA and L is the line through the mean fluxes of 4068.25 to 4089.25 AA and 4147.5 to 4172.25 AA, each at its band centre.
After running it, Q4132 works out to 0.04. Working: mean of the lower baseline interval 1.23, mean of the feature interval 1.25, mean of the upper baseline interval 1.32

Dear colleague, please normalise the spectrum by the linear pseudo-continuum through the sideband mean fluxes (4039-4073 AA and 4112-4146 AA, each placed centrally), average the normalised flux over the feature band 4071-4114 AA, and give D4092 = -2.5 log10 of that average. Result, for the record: 0.10 mag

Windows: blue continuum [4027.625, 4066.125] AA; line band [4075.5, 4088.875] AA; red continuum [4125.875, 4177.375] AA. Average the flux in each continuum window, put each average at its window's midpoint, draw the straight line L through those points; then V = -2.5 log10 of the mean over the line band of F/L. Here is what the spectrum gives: 0.057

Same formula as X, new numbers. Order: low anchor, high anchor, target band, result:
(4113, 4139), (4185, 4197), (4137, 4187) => -1.9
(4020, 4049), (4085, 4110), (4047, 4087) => -2.6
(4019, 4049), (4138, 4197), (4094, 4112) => 2.8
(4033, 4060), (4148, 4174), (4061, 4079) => 0.9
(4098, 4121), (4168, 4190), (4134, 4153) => -0.7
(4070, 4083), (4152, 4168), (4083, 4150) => 2.4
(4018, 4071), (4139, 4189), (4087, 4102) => 1.3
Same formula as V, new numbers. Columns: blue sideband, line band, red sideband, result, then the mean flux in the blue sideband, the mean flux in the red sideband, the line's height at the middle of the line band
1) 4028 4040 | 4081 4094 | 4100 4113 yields -0.14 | 1.27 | 1.07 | 1.12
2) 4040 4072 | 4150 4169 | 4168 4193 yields -0.01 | 1.32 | 1.32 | 1.32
